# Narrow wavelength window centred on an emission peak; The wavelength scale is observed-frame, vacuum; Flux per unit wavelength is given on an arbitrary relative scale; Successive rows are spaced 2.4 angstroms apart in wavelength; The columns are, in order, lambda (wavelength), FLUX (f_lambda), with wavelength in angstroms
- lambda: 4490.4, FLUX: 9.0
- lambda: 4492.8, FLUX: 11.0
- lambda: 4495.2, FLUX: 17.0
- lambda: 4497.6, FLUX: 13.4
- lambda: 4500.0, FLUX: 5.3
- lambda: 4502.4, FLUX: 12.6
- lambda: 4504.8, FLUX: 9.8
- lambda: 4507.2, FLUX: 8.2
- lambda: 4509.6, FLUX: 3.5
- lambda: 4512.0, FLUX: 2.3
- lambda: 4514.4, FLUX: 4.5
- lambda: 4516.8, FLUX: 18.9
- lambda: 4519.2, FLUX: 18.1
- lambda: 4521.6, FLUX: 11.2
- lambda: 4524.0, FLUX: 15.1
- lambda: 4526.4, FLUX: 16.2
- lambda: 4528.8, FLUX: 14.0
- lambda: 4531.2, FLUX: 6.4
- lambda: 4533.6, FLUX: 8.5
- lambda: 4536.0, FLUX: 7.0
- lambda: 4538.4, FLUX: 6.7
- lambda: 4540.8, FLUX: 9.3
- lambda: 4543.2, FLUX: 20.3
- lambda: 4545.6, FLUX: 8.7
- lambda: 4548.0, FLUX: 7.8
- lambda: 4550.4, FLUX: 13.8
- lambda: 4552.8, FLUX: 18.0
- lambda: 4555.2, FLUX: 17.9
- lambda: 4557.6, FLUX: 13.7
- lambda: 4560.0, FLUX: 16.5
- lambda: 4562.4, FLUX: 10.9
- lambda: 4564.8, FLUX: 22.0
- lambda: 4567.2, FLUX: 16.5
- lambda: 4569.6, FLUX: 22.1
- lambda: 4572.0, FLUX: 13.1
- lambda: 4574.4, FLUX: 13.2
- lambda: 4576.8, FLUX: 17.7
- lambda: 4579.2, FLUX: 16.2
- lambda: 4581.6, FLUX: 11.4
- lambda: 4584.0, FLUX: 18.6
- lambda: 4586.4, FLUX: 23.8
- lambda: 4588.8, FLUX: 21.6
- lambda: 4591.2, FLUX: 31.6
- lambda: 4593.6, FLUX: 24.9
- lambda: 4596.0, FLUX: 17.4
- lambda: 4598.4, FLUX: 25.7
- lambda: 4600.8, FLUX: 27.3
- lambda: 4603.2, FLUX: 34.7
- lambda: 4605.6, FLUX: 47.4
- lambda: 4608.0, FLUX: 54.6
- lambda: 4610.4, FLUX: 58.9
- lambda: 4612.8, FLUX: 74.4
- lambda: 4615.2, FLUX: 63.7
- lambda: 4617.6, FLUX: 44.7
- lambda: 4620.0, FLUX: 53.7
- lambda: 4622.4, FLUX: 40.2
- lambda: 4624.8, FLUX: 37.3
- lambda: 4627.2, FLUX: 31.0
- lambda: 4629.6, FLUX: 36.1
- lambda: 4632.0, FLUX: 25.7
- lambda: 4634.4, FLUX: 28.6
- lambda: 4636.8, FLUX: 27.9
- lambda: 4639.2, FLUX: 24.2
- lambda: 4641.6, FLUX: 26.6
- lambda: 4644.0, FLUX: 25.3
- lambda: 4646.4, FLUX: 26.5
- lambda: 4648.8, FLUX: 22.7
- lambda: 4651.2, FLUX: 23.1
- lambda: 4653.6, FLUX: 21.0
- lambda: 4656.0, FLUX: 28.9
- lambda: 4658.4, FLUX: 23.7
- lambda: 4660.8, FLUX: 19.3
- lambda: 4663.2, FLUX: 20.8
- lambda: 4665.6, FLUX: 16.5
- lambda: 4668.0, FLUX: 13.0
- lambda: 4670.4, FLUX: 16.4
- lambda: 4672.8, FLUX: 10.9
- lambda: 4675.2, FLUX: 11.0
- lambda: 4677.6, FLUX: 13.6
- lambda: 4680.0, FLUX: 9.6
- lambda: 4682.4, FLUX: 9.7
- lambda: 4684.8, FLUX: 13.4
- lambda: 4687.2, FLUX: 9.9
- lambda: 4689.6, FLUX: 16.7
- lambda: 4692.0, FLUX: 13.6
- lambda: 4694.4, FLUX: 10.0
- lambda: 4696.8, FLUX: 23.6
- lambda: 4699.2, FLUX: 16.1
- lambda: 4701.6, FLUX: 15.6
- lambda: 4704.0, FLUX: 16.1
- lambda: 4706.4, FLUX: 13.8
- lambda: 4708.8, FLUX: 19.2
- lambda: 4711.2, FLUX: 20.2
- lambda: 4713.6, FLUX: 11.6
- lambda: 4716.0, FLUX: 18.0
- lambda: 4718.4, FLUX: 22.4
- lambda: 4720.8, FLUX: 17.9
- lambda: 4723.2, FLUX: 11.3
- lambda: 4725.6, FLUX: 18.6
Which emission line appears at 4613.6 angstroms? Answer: Lyman alpha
